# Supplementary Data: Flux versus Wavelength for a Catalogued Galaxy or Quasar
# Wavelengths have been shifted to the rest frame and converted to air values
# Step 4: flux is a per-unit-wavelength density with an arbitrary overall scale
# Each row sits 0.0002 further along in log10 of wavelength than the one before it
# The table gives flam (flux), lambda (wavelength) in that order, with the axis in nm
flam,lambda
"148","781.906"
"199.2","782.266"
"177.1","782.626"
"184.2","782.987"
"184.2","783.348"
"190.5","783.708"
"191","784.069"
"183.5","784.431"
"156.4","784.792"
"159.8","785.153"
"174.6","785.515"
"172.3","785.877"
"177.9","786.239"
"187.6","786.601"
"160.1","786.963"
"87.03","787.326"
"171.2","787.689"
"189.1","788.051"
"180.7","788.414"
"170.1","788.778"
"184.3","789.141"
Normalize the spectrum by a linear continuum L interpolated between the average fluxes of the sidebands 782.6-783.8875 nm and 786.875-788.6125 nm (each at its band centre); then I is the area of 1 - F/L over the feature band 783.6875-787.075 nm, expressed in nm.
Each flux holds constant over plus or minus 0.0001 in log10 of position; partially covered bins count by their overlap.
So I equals -0.063 nm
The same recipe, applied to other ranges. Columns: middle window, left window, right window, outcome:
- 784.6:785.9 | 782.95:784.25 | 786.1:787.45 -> 0.04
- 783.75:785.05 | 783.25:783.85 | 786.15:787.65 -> 0.01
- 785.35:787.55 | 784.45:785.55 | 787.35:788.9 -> 0.09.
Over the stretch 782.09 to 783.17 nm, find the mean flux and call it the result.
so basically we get 187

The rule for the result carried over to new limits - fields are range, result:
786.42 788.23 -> 159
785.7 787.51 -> 157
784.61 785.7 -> 164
